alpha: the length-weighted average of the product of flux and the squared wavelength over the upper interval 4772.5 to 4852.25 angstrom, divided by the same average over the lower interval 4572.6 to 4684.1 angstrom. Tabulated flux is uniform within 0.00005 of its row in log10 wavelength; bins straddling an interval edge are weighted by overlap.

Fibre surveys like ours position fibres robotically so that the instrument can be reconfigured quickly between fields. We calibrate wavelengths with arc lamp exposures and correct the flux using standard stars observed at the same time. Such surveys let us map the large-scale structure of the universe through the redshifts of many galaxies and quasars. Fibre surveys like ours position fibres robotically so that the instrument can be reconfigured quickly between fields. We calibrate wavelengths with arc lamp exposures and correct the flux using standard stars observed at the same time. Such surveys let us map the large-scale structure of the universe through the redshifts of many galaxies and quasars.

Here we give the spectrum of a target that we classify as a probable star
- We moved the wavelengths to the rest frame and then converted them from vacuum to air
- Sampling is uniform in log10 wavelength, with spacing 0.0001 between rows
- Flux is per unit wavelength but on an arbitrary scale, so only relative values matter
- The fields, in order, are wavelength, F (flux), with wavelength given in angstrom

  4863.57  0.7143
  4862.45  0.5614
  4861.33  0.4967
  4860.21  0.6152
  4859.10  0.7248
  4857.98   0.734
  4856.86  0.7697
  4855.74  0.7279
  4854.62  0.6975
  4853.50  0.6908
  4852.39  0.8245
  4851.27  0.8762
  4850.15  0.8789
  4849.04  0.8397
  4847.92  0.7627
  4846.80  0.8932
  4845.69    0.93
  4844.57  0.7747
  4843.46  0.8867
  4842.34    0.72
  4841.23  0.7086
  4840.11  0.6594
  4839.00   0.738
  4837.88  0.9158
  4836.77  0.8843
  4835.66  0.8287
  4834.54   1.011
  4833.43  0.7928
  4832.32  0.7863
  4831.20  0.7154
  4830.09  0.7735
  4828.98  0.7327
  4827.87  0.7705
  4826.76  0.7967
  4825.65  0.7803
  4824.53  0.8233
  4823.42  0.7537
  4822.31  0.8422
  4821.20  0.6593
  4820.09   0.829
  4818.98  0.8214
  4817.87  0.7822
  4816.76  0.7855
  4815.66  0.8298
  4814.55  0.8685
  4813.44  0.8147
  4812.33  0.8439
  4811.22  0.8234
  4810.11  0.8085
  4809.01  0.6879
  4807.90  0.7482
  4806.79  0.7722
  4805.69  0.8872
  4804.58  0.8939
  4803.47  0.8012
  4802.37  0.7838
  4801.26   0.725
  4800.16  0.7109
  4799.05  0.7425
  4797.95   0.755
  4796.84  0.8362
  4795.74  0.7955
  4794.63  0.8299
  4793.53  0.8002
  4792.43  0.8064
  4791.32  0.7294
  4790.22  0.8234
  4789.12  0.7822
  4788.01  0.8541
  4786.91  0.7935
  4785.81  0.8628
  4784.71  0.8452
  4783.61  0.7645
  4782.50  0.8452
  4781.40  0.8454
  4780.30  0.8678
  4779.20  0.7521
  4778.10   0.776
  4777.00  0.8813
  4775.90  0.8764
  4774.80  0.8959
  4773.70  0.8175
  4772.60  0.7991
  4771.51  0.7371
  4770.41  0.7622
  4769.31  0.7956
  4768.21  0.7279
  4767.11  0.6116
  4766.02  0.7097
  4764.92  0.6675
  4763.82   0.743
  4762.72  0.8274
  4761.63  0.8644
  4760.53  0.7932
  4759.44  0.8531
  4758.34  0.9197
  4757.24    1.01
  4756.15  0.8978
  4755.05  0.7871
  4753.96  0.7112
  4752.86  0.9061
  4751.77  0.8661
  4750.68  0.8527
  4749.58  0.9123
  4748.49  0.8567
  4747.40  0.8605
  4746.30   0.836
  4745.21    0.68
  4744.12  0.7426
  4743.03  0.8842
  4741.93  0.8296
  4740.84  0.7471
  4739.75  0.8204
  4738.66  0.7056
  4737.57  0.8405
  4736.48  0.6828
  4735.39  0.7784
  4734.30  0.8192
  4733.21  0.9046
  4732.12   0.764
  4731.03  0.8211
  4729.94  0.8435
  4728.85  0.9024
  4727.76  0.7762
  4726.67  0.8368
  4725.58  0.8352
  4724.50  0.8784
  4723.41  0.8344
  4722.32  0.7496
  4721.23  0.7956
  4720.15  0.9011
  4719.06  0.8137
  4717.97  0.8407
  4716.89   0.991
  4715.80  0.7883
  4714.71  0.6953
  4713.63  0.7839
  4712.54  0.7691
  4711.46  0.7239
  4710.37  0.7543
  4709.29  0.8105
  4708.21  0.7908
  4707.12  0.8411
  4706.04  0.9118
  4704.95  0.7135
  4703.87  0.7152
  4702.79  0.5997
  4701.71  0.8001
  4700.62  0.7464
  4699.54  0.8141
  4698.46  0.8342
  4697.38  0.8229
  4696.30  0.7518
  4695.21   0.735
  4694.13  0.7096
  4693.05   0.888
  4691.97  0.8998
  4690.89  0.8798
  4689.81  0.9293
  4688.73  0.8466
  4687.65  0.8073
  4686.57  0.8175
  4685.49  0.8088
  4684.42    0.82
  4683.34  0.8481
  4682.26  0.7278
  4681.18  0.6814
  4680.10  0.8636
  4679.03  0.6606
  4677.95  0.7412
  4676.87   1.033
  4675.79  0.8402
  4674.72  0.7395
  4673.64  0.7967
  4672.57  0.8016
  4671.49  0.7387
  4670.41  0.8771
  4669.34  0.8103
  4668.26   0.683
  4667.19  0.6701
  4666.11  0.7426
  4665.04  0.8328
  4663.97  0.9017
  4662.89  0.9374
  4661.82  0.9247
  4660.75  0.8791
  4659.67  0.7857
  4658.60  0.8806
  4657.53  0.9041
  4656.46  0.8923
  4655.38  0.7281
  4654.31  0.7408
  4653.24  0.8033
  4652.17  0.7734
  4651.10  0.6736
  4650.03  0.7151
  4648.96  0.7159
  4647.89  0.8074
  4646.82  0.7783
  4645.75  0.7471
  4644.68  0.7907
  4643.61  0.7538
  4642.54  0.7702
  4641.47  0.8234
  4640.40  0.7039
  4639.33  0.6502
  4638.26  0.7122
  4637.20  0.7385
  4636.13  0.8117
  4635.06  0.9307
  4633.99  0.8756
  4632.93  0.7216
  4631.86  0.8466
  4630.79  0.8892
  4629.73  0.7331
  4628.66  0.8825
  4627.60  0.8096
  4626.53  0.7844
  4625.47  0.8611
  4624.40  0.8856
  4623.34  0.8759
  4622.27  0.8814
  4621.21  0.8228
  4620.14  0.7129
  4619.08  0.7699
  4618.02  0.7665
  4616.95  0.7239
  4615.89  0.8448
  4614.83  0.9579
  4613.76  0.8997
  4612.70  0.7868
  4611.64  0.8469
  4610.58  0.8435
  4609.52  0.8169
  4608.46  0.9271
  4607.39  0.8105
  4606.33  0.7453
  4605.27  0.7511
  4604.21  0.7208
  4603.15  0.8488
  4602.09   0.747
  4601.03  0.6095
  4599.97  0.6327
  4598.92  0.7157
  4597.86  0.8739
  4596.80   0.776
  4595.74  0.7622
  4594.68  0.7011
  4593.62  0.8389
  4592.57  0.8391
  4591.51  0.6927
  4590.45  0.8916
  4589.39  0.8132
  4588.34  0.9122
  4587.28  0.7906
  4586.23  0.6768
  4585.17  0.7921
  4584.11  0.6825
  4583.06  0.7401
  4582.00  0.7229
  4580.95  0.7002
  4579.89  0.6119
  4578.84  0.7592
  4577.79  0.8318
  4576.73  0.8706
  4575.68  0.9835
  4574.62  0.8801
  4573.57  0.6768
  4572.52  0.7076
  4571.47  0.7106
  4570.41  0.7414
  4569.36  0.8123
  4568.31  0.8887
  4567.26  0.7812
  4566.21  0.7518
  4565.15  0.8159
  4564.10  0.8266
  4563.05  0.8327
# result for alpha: 1.10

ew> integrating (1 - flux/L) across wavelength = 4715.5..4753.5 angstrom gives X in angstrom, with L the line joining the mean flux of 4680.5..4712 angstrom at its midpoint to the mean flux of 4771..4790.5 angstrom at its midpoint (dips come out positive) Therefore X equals -0.8 angstrom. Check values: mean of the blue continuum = 0.794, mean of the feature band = 0.826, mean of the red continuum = 0.824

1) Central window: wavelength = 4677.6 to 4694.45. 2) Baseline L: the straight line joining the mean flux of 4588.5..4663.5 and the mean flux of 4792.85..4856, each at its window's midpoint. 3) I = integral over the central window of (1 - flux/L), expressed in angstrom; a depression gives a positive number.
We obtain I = -0.2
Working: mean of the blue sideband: 0.799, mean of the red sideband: 0.798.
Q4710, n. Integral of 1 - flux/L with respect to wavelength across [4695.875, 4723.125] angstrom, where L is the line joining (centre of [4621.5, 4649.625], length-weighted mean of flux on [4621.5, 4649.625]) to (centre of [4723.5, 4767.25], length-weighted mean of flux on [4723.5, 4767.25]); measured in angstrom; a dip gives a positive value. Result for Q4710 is 0.7 angstrom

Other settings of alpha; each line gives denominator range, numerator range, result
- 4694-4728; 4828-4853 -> 1.08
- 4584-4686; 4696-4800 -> 1.06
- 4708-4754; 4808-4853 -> 1.03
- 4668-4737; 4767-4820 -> 1.04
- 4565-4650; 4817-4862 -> 1.09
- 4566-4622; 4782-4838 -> 1.12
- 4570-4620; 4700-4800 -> 1.10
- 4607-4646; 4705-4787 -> 1.05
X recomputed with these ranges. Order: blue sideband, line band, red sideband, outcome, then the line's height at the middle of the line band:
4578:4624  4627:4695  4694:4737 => -0.9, 0.791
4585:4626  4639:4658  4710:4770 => 0.9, 0.803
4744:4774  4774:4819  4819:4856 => -0.3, 0.802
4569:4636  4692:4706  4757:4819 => 0.5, 0.799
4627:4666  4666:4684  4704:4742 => 0.5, 0.803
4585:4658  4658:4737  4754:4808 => -1.0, 0.798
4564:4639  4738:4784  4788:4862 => -1.3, 0.789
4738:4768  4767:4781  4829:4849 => 0.2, 0.81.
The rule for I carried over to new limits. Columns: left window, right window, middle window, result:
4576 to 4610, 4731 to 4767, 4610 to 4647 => -1.29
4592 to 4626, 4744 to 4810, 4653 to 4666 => -0.76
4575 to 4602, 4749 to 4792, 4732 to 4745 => 0.25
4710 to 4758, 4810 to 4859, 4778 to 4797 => -0.08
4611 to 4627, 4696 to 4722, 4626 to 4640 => 0.42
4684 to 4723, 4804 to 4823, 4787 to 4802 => 0.39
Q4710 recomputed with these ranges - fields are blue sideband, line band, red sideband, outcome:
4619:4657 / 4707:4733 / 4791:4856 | -0.7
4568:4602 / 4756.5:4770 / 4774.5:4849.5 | 0.0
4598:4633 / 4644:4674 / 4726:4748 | 0.2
